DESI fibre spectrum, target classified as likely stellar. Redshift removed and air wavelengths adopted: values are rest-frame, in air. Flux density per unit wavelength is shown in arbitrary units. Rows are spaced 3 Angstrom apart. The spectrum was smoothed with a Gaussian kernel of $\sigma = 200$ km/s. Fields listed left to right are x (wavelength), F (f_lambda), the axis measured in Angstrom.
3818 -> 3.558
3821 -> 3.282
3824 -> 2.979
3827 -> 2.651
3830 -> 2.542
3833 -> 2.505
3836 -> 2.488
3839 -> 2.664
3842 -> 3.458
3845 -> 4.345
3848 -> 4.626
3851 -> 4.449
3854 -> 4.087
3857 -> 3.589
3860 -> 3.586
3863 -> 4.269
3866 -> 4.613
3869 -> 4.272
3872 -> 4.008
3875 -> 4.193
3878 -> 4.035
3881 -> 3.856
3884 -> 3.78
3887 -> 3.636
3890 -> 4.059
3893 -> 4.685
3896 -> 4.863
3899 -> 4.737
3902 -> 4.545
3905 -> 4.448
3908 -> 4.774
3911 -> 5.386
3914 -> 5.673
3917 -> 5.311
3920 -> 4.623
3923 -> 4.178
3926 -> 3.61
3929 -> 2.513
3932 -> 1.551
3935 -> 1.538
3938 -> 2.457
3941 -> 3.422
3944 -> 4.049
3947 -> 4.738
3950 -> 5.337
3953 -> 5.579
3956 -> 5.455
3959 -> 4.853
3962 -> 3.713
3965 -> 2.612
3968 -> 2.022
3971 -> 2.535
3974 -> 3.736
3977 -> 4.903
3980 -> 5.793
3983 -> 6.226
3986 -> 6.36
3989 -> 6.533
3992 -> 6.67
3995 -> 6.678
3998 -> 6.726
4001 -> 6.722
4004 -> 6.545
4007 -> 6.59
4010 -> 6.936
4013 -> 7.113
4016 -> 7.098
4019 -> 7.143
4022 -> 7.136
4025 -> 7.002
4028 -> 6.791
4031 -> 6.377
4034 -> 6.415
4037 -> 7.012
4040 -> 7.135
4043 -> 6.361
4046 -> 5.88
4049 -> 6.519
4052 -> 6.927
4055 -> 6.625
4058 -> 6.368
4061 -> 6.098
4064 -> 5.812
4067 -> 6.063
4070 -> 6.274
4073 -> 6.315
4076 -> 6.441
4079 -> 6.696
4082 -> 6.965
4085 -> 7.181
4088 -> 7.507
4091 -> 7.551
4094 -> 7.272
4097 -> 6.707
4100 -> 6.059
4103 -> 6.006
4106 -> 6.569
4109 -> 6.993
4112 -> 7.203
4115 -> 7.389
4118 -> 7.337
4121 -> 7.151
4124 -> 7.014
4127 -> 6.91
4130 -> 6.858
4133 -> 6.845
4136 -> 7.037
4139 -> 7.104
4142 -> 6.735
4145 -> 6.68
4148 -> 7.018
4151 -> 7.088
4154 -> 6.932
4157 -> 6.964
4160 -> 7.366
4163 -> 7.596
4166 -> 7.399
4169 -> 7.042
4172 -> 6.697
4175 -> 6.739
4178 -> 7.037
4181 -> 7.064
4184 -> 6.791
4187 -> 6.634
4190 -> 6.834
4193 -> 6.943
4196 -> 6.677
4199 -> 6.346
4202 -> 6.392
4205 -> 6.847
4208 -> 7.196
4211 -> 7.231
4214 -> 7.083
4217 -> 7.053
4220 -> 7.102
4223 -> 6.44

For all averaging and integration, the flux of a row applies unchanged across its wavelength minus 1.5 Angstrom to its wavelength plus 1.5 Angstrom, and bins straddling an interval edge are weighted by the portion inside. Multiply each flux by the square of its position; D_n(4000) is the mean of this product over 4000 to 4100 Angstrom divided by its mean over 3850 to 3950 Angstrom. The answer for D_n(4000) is 1.78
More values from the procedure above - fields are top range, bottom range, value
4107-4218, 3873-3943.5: 1.98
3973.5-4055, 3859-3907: 1.65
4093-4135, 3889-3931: 1.69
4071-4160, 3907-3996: 1.70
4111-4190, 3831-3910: 2.00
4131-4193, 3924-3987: 1.96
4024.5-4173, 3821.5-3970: 1.93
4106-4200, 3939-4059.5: 1.29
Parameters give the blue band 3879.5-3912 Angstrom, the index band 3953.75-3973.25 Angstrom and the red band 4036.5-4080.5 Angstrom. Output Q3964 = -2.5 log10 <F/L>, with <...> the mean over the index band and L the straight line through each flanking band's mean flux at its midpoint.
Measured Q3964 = 0.40 mag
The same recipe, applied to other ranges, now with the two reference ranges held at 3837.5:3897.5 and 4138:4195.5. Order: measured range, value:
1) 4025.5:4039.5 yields -0.18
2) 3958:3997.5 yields 0.06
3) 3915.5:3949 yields 0.32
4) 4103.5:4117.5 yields -0.09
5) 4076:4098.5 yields -0.14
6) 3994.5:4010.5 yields -0.24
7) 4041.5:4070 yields -0.07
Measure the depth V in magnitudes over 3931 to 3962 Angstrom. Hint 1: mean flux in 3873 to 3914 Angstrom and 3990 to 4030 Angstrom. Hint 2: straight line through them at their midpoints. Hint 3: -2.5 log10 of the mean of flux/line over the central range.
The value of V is 0.38 mag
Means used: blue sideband 4.43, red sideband 6.85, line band 3.93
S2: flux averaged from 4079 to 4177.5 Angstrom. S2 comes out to 6.99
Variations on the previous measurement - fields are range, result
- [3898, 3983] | 4.11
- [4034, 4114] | 6.64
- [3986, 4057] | 6.73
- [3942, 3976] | 4.06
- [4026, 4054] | 6.61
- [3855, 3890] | 3.99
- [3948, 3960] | 5.3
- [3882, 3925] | 4.6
